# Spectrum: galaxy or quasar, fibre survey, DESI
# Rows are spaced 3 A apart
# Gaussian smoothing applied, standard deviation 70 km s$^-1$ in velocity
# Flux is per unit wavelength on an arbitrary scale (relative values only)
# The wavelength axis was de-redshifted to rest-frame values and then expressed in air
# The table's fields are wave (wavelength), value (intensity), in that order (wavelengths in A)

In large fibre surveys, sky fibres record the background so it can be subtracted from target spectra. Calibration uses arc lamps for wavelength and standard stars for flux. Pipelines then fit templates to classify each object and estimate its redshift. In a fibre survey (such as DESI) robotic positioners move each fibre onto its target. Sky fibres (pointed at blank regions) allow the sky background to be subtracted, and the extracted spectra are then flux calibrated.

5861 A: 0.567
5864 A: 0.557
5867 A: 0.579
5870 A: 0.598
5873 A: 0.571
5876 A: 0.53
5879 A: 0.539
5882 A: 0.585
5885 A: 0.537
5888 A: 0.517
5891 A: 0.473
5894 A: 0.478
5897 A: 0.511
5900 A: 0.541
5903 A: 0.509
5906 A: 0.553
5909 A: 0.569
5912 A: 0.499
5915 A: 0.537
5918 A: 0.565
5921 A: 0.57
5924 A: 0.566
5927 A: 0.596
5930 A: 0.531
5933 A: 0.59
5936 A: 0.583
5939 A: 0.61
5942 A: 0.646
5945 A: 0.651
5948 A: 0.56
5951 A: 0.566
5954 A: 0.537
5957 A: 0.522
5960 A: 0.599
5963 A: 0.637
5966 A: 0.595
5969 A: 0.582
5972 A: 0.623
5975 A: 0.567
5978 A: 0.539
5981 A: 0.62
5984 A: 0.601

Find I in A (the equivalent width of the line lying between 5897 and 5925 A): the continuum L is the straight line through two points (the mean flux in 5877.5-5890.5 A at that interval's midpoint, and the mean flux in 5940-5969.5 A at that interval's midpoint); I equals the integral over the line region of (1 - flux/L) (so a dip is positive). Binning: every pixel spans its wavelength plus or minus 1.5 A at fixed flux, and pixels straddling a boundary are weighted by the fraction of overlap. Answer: 0.8 A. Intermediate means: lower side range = 0.539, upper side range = 0.59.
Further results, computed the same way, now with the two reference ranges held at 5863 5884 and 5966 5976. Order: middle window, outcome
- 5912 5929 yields 0.5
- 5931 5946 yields -0.7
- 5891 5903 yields 1.4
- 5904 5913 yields 0.5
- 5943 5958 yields 0.4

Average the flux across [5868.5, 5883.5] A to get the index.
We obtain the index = 0.565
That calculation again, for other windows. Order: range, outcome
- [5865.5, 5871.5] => 0.588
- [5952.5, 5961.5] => 0.553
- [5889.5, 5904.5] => 0.502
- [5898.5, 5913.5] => 0.534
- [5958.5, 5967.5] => 0.61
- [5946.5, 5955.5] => 0.554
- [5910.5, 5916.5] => 0.518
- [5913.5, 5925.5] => 0.559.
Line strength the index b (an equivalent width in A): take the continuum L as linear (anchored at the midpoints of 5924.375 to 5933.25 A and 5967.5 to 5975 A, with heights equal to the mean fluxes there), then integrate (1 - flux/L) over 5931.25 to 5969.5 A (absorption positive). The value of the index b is -0.54 A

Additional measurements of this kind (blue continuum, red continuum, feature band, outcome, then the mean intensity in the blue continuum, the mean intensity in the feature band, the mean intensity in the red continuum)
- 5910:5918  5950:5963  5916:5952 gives -2.59 A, 0.53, 0.586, 0.565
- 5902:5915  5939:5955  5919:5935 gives -0.21 A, 0.534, 0.571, 0.595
